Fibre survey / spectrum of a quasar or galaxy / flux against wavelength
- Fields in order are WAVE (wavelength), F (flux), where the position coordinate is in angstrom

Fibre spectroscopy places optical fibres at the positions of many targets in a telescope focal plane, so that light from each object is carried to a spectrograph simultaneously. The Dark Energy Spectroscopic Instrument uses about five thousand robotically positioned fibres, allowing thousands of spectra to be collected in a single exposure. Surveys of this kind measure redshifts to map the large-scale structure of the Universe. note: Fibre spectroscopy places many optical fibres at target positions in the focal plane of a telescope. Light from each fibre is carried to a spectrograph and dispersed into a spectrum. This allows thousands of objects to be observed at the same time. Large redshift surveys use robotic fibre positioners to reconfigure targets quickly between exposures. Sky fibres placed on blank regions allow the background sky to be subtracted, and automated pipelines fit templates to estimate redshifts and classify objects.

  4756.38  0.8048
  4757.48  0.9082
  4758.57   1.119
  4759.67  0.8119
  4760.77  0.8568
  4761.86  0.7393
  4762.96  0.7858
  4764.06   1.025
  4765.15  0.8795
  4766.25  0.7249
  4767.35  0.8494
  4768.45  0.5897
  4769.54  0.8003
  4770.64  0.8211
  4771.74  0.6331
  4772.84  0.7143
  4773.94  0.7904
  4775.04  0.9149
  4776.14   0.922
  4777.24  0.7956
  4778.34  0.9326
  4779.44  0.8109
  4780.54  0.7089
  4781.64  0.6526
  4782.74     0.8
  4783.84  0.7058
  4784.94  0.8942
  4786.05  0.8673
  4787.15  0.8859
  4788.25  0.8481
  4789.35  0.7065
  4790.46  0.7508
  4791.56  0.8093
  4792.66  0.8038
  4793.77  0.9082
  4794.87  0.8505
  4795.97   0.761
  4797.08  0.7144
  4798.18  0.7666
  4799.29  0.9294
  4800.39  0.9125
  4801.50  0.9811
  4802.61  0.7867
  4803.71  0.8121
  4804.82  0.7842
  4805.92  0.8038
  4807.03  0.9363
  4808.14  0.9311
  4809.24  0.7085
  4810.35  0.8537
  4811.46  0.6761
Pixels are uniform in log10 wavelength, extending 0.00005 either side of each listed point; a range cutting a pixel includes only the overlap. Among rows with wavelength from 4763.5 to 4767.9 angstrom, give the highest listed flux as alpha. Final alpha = 1.025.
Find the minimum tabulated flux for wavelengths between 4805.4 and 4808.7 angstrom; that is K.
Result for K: 0.8038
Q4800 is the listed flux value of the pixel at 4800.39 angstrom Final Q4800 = 0.9125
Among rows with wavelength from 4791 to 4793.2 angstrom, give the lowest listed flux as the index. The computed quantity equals 0.8038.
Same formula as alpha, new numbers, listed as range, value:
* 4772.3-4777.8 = 0.922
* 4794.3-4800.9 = 0.9294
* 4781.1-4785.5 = 0.8942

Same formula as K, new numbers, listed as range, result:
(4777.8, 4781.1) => 0.7089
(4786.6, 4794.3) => 0.7065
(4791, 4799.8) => 0.7144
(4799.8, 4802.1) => 0.9125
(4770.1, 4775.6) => 0.6331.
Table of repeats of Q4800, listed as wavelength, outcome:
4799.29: 0.9294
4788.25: 0.8481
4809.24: 0.7085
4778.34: 0.9326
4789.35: 0.7065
